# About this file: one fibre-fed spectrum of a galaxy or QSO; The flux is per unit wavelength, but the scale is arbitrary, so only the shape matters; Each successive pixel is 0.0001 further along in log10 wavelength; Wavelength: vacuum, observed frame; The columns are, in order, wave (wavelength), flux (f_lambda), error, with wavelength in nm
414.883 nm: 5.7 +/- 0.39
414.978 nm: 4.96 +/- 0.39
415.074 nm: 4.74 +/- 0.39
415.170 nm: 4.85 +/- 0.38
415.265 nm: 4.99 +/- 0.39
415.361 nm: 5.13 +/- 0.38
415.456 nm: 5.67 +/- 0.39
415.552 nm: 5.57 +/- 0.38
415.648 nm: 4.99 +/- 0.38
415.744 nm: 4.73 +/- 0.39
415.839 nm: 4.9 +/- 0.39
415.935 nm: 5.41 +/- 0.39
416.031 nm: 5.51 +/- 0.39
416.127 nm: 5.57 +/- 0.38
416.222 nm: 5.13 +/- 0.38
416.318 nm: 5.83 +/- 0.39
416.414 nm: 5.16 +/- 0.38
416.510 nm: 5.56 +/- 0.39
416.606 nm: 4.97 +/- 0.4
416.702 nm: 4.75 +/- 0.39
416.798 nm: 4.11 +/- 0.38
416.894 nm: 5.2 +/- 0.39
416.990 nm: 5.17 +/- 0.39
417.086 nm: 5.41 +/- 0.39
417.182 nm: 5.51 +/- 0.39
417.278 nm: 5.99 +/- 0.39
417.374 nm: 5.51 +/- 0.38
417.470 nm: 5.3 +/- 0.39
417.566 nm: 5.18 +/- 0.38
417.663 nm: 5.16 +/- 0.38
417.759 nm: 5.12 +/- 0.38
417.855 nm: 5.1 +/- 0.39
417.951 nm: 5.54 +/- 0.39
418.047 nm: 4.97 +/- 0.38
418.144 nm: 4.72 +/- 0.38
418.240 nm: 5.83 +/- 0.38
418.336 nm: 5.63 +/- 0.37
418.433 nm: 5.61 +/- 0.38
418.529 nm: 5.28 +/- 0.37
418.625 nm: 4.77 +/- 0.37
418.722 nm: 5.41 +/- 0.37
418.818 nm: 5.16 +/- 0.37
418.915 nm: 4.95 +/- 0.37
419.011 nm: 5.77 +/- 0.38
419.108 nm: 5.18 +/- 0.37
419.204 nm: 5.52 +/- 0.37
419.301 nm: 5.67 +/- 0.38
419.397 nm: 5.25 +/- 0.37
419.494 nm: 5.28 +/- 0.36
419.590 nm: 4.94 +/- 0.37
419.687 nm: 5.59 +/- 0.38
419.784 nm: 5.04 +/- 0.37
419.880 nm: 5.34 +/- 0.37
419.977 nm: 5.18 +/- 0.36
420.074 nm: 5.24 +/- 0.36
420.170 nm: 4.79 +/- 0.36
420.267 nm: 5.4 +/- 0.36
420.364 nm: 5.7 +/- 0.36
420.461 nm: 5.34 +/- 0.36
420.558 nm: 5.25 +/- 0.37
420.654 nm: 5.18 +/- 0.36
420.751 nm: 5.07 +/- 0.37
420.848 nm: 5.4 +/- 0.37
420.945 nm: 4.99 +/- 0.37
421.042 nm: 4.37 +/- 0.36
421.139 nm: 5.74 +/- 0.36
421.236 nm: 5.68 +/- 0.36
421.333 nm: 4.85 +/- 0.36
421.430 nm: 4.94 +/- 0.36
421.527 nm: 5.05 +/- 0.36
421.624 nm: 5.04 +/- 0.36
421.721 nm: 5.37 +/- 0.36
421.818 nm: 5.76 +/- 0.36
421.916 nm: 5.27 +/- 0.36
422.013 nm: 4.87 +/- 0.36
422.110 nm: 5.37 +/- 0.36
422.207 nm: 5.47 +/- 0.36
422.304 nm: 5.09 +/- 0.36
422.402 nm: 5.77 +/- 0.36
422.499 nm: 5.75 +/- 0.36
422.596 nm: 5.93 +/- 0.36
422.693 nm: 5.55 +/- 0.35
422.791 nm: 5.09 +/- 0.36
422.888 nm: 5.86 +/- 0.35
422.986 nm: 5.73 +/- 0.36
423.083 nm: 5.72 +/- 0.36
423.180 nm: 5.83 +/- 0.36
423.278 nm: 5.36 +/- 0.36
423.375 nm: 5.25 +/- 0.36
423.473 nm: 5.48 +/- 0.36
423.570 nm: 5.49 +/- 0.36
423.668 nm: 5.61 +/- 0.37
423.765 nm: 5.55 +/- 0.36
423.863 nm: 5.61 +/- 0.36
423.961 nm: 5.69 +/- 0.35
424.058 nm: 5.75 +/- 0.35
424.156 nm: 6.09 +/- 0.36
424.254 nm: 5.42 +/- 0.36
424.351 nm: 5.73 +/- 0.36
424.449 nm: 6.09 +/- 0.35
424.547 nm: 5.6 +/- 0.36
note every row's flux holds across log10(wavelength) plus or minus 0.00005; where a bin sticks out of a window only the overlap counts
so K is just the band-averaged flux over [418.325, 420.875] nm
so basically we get 5.29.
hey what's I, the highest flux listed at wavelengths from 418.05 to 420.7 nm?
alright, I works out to 5.83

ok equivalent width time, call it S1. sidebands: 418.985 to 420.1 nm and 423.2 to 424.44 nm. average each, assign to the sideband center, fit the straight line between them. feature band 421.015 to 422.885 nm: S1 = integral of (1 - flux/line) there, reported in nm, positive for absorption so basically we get 0.05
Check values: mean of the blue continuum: 5.32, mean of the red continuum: 5.61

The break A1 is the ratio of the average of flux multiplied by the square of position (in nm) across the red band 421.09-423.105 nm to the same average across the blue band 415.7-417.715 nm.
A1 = 1.06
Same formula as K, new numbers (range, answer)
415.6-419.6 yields 5.26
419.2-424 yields 5.36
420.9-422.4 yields 5.21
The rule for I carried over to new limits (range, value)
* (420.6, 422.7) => 5.93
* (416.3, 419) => 5.99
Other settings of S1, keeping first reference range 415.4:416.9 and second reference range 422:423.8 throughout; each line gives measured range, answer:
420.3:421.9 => 0.060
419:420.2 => 0.018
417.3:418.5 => -0.010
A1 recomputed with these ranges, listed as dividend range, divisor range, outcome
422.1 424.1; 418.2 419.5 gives 1.06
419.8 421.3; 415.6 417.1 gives 1.04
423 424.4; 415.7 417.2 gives 1.12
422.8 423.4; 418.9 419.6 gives 1.06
